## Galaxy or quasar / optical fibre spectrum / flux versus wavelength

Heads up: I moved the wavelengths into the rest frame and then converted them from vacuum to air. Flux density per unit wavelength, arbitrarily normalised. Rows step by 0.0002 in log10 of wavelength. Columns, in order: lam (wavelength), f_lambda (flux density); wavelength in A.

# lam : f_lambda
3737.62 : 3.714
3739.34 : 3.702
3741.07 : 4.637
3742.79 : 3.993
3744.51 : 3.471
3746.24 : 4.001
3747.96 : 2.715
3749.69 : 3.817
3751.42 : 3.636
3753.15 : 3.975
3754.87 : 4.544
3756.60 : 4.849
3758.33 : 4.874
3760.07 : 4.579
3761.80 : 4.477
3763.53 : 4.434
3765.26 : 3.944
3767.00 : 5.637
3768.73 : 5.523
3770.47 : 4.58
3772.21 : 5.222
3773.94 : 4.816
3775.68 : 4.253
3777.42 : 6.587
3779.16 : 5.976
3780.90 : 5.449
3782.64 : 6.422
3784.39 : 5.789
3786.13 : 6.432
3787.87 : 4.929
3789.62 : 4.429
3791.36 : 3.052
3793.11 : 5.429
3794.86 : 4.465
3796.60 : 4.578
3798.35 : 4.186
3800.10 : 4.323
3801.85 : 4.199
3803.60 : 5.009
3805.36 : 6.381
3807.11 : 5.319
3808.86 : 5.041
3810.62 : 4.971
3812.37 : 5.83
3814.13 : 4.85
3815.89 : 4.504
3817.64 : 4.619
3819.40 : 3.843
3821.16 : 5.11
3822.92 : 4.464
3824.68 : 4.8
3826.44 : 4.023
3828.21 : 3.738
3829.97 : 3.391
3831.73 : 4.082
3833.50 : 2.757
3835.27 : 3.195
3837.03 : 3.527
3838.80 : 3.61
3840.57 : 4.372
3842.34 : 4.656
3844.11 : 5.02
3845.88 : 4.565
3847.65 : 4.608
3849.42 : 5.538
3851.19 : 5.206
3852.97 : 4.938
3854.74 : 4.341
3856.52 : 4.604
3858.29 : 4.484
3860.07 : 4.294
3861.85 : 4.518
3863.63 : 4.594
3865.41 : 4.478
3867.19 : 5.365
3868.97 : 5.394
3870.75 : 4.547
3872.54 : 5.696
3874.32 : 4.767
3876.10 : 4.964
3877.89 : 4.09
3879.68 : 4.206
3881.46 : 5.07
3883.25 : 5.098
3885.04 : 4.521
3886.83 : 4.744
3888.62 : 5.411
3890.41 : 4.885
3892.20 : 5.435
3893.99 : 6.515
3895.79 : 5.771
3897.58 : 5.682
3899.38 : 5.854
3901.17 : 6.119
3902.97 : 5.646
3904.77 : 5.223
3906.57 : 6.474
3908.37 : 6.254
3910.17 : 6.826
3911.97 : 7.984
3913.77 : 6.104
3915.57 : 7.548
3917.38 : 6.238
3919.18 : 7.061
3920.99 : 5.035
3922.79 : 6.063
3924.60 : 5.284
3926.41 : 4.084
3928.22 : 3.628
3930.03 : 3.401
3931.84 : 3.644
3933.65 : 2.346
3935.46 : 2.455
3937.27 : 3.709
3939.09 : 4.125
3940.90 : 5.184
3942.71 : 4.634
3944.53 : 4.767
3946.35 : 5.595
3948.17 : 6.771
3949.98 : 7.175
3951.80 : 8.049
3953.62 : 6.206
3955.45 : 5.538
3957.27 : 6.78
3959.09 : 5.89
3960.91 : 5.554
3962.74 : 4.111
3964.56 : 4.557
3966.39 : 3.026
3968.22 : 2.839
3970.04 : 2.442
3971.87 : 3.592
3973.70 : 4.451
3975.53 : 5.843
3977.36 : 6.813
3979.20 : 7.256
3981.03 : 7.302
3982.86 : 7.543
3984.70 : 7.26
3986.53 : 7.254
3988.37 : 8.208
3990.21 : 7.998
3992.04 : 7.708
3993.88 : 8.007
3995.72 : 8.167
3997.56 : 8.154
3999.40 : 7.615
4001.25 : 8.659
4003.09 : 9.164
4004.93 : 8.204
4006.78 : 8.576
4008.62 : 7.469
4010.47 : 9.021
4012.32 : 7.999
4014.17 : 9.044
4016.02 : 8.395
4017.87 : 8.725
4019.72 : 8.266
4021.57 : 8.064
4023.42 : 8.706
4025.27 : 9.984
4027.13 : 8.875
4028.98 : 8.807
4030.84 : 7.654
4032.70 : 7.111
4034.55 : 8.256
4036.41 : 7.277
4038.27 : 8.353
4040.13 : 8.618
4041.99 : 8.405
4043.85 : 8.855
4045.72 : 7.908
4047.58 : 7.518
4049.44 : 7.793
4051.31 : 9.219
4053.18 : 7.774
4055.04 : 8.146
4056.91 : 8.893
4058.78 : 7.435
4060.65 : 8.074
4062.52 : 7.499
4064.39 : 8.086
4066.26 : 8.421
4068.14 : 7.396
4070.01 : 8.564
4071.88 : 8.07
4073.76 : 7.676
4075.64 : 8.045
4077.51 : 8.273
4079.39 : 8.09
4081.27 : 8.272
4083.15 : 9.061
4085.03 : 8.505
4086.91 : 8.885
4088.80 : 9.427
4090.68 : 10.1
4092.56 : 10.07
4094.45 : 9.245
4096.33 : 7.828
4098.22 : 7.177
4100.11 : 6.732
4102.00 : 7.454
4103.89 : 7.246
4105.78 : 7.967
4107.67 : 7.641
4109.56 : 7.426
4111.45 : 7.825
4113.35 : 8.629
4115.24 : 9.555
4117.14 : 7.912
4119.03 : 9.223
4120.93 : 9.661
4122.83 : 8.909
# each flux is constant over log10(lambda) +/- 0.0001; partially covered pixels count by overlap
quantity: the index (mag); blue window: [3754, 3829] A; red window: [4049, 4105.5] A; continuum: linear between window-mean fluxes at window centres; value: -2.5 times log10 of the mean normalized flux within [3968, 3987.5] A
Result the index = 0.22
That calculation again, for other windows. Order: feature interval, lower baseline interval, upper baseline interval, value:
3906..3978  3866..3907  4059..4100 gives 0.18 mag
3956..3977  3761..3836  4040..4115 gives 0.44 mag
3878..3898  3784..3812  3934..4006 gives 0.08 mag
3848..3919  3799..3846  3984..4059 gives 0.05 mag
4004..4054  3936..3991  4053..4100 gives -0.16 mag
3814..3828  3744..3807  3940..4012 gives 0.16 mag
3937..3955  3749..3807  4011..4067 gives 0.24 mag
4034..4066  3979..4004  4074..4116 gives 0.00 mag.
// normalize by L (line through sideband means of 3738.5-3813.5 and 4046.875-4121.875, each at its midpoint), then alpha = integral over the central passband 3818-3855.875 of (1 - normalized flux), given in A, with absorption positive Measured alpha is 8.1 A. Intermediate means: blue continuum 4.76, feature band 4.28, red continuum 8.27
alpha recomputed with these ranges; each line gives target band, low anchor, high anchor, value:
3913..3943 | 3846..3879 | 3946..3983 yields 3.0 A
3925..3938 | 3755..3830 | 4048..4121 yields 6.2 A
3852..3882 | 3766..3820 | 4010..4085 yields 6.3 A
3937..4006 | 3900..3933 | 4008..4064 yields 6.7 A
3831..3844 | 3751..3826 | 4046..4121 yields 3.9 A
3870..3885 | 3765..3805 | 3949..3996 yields 2.1 A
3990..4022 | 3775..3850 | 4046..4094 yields -3.6 A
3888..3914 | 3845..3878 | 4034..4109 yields -2.7 A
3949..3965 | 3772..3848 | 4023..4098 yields 1.9 A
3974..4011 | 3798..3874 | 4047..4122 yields -4.4 A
